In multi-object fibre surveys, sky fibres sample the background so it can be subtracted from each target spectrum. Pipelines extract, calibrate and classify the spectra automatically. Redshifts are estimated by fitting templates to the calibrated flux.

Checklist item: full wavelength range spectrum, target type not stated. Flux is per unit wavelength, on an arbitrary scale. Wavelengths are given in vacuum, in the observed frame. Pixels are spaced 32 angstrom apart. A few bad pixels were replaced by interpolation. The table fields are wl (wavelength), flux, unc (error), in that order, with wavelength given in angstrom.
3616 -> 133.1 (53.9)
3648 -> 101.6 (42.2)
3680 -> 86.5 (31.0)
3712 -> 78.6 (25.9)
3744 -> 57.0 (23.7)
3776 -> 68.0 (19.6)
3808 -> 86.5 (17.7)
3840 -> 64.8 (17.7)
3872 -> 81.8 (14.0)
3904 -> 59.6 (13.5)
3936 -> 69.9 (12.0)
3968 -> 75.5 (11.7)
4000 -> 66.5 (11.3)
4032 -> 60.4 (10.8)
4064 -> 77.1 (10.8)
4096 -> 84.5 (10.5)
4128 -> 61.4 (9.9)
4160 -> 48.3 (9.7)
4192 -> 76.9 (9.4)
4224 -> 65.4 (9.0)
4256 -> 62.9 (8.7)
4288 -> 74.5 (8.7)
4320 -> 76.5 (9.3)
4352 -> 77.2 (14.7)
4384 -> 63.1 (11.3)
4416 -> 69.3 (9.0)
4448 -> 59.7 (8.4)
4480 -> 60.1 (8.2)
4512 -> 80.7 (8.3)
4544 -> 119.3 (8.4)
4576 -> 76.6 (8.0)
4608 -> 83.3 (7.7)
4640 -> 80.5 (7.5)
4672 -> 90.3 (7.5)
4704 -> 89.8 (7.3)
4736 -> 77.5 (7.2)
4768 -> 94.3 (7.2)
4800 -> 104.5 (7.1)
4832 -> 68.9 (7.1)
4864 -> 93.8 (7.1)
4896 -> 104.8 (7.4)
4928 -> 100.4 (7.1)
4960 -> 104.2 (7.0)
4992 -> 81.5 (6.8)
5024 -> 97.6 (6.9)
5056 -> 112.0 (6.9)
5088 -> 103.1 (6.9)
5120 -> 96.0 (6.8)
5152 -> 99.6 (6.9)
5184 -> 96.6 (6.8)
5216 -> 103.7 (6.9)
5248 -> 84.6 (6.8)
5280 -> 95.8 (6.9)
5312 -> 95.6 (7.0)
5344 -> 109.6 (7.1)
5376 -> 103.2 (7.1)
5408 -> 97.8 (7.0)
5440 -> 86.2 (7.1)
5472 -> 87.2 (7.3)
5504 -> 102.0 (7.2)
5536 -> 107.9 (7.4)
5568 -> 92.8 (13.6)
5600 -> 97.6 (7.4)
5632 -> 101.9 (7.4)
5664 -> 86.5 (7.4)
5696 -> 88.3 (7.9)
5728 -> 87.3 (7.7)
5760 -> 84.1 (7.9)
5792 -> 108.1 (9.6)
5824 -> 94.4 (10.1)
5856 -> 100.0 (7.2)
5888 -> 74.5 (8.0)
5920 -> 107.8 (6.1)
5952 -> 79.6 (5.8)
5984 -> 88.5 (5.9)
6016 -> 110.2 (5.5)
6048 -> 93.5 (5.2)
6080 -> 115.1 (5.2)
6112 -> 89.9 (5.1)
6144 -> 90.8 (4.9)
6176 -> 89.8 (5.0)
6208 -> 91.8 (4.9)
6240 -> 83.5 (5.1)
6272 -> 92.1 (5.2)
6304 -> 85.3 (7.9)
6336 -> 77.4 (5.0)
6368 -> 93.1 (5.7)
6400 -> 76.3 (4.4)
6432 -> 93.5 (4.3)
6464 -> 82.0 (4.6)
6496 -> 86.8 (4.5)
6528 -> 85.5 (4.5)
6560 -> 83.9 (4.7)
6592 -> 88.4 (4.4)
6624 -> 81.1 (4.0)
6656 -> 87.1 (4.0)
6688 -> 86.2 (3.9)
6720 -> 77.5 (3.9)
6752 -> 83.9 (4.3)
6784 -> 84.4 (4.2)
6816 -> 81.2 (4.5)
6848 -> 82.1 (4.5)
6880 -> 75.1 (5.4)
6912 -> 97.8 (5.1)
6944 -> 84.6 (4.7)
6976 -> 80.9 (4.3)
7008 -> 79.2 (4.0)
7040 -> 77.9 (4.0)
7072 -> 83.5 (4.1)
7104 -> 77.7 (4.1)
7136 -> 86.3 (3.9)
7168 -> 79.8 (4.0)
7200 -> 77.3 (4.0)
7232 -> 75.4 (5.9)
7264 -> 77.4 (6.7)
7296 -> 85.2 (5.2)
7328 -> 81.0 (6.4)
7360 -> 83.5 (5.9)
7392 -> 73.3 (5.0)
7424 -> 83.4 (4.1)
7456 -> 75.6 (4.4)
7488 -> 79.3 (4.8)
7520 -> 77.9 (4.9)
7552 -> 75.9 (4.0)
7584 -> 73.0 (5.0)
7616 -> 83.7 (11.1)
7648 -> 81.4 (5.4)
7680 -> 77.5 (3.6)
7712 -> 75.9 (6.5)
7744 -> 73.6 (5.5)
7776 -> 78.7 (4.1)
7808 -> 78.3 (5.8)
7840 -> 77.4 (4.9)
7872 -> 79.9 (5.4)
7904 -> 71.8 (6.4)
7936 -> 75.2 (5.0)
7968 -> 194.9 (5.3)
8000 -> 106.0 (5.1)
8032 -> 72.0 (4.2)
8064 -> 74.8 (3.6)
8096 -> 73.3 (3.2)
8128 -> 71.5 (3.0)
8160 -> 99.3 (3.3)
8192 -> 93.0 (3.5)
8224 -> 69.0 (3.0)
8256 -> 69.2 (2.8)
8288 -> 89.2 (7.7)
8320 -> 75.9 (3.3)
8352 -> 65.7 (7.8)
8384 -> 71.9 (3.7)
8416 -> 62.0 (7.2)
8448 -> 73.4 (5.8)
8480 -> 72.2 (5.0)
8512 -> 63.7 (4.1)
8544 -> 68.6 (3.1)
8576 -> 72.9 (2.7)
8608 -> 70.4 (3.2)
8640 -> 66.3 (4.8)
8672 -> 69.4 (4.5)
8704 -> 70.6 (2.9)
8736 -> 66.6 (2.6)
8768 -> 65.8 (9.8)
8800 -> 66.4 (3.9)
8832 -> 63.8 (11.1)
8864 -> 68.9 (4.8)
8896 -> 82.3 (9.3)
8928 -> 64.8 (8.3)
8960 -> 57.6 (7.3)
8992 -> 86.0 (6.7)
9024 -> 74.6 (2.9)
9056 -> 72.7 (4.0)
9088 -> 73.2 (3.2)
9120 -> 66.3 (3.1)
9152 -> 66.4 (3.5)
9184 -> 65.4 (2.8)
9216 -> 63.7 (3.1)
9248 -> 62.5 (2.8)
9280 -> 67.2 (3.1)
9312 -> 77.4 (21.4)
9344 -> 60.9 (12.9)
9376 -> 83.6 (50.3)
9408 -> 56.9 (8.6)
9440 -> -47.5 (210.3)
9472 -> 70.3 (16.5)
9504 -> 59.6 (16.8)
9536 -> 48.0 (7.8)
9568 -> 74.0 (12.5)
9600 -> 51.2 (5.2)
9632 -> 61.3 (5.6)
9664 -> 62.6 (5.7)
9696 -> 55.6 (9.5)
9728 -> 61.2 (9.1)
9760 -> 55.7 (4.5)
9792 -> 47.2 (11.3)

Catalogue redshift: 0.21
